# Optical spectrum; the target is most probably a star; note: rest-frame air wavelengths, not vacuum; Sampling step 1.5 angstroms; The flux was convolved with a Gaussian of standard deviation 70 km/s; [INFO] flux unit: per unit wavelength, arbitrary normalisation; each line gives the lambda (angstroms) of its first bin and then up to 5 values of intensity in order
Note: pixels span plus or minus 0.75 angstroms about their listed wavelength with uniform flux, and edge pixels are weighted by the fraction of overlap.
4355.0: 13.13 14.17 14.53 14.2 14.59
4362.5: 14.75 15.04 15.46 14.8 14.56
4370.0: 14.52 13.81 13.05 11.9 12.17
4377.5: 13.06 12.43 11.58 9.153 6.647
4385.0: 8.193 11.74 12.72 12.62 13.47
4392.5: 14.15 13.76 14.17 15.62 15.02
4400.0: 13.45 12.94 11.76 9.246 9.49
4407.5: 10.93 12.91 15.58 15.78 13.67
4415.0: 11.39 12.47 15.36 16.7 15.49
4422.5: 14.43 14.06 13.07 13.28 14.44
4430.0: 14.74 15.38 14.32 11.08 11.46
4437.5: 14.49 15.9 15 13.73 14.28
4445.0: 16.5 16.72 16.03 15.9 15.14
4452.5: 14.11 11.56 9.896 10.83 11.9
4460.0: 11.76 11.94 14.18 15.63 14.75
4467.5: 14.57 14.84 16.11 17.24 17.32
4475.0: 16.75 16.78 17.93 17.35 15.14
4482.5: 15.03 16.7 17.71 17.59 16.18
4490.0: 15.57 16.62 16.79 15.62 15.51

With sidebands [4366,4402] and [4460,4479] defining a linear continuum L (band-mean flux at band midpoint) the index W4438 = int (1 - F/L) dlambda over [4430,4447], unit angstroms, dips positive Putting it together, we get 0.1 angstroms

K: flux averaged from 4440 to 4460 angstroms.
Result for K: 13.9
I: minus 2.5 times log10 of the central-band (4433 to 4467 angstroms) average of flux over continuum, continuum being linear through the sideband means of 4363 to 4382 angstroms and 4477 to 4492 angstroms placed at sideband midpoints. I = 0.13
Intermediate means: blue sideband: 13.4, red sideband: 16.6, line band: 13.8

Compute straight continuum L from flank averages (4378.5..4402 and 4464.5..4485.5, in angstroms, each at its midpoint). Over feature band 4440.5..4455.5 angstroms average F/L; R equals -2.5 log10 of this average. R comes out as 0.02 mag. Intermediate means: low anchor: 12.3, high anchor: 16.2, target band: 14.6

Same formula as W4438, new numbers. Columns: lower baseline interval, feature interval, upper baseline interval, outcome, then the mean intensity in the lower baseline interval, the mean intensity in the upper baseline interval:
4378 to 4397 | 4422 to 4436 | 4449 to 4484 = -0.40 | 11.9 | 14.7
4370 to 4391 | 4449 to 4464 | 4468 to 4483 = 2.67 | 11.6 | 16.4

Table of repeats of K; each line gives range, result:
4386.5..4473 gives 13.8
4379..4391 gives 10.7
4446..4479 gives 14.6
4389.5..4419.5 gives 13.3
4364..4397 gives 12.7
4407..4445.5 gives 14.1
